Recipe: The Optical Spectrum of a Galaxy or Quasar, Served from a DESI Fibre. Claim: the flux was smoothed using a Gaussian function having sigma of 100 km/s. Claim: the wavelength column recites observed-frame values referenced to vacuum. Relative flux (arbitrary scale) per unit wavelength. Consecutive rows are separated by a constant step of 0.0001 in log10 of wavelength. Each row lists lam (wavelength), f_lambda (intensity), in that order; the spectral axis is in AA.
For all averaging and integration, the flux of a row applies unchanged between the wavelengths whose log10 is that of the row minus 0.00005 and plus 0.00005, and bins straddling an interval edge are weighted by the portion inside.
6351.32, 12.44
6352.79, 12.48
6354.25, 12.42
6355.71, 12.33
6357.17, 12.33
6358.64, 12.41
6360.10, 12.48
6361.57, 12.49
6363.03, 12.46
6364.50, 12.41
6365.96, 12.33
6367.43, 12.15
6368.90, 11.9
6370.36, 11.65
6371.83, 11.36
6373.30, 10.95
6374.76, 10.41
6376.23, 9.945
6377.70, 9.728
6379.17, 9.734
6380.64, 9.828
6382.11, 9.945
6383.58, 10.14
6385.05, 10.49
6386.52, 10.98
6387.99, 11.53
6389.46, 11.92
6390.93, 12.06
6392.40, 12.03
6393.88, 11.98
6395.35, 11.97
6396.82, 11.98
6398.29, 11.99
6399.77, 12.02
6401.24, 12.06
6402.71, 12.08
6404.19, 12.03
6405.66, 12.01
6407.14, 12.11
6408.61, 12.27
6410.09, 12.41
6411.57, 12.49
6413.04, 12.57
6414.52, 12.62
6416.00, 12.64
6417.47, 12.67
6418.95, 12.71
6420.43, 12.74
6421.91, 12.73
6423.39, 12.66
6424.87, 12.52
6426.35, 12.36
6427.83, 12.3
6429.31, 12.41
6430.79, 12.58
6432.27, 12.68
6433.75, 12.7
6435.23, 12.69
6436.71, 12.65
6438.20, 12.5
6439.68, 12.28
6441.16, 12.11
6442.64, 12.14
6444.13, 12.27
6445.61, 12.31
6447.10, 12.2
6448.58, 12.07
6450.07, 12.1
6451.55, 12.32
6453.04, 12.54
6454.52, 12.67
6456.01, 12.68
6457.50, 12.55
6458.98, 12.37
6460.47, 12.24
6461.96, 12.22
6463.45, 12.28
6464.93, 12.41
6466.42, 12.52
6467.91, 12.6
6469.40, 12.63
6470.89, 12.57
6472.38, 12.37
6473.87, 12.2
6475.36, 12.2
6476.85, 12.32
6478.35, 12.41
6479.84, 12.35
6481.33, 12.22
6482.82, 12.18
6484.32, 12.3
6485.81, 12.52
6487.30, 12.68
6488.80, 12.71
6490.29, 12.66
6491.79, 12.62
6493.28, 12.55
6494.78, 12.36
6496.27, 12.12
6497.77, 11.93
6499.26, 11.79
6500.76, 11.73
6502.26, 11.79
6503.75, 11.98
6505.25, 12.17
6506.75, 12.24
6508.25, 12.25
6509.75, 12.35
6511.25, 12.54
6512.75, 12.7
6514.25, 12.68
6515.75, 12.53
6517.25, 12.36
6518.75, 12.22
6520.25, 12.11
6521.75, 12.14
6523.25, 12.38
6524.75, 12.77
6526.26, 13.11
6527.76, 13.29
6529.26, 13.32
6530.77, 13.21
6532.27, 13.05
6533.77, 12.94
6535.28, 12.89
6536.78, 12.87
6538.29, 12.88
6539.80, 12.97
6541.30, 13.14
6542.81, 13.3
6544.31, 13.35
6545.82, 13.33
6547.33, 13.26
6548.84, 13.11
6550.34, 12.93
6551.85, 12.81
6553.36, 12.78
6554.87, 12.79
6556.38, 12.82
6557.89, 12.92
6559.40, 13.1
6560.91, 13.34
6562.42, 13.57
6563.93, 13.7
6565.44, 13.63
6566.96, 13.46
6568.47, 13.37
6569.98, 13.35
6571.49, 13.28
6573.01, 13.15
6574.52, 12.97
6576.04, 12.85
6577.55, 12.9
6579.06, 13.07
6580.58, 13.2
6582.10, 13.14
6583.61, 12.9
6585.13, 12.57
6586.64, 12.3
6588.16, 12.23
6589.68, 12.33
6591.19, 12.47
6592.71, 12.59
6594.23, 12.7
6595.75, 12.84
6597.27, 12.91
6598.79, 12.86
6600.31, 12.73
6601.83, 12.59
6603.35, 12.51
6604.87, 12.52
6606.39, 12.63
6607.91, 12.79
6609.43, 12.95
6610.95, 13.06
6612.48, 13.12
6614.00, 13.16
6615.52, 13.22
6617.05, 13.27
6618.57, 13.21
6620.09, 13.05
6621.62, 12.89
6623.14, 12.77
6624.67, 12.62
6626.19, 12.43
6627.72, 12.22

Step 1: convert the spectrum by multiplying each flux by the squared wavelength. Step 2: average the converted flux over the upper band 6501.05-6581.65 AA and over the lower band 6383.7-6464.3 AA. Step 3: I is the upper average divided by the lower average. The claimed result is 1.1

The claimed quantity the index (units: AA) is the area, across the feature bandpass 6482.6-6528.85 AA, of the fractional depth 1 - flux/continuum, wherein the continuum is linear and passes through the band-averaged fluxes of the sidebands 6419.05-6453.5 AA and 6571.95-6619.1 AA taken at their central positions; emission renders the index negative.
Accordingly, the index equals 0.8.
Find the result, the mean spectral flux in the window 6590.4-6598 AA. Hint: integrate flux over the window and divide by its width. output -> 12.7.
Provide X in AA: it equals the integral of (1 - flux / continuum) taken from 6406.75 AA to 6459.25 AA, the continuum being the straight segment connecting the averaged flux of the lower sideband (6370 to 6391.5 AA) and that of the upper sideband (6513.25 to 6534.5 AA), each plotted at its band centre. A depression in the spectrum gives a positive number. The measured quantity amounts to -4.8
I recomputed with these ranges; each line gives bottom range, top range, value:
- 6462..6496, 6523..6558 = 1.07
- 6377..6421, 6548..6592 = 1.17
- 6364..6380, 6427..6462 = 1.14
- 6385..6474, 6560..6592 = 1.11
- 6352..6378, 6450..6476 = 1.08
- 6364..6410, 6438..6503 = 1.11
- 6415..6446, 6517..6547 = 1.06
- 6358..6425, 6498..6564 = 1.13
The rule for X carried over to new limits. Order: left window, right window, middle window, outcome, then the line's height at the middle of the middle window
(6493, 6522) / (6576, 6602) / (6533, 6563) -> -1.4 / 12.5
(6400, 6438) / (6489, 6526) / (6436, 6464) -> 0.1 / 12.4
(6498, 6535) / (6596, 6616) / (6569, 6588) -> -0.3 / 12.7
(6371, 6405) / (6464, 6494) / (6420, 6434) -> -1.0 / 11.7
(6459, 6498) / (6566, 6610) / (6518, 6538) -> -0.3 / 12.6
